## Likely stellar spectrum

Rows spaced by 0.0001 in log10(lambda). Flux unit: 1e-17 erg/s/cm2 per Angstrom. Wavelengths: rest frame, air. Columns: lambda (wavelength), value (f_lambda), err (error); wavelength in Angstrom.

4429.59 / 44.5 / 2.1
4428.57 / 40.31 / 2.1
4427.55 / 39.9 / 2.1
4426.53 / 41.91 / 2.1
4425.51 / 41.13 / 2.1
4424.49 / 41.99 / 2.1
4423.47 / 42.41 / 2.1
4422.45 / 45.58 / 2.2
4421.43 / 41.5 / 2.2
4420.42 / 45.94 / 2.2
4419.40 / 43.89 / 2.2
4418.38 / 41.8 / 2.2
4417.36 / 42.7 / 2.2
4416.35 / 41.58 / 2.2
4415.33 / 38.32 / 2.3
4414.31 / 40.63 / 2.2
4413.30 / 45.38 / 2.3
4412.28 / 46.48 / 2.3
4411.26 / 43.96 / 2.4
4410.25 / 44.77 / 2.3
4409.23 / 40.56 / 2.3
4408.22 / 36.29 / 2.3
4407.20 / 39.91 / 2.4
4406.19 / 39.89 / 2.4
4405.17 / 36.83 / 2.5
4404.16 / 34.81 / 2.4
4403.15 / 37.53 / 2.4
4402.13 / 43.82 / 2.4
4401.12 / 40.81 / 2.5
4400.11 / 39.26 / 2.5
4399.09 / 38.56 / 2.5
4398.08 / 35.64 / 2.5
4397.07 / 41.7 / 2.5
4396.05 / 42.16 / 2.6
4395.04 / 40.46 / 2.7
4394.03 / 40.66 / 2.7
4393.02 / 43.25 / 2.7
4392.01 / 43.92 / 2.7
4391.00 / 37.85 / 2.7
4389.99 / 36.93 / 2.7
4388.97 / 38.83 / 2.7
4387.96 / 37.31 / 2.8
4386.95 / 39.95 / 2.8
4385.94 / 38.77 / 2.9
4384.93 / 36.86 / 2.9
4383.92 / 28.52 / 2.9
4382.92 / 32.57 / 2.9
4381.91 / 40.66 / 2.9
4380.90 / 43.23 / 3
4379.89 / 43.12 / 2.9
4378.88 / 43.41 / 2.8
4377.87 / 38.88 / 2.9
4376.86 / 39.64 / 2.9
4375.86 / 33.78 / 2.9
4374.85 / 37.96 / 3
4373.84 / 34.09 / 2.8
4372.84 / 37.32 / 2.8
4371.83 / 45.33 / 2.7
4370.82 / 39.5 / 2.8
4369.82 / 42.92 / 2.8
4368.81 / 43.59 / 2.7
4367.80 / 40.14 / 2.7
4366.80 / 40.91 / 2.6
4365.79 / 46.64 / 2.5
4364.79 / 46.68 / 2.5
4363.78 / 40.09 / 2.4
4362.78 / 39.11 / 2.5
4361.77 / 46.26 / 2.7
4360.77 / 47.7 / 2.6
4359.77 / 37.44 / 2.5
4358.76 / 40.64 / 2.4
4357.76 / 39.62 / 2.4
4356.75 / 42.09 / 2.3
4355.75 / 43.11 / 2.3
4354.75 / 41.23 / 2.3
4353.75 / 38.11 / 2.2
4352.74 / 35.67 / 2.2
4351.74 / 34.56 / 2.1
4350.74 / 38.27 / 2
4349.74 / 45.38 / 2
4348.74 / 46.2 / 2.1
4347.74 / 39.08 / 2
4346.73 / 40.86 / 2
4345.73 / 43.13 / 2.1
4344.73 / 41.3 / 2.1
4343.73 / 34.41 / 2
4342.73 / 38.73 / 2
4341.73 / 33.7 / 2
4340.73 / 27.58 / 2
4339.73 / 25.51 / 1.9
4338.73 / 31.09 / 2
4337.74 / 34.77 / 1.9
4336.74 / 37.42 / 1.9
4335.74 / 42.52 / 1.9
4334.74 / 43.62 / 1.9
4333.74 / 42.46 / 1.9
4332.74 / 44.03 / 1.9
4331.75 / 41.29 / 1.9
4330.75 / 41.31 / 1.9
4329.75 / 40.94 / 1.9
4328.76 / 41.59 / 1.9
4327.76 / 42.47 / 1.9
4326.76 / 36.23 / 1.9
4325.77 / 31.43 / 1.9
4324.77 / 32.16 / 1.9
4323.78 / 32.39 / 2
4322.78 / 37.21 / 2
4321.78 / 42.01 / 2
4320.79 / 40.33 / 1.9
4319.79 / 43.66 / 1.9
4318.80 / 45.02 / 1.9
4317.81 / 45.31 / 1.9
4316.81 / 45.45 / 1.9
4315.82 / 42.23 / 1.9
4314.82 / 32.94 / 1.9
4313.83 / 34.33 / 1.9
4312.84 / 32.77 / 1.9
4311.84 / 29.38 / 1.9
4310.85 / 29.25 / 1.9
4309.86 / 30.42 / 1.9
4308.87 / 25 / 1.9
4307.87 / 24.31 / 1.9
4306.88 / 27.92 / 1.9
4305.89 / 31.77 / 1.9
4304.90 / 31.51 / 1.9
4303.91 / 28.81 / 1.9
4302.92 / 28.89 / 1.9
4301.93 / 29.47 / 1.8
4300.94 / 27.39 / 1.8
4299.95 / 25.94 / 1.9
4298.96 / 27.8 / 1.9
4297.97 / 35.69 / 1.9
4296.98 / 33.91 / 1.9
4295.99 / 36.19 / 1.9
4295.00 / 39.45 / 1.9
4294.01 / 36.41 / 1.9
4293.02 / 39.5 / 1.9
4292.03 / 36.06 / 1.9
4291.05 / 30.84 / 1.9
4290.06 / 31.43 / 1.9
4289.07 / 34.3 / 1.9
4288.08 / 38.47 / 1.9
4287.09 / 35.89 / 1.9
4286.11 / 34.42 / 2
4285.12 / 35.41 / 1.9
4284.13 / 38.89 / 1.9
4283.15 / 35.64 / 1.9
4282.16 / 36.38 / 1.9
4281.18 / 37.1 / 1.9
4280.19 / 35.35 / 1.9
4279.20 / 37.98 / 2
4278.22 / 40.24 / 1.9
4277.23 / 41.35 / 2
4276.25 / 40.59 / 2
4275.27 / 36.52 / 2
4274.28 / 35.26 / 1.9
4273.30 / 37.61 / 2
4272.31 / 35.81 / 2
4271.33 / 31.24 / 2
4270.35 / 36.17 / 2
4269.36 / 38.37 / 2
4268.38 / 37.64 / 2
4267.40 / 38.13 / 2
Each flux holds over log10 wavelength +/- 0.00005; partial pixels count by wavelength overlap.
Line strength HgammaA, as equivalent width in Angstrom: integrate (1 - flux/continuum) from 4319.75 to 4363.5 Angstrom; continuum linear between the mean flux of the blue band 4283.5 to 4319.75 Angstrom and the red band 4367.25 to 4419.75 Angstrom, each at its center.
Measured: -3.0 Angstrom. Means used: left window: 33.8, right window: 39.9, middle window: 39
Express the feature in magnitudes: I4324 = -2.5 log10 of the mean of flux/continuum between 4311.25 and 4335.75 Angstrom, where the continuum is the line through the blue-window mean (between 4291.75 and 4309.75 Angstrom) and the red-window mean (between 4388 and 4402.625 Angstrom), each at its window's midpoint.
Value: -0.17 mag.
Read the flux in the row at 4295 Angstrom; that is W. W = 39.45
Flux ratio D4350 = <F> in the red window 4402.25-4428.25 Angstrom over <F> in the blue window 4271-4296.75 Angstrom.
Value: 1.14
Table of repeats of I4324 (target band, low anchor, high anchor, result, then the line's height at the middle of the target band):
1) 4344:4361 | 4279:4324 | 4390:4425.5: -0.08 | 37.7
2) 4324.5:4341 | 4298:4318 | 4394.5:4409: -0.13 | 33.5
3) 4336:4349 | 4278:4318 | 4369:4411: 0.00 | 36.4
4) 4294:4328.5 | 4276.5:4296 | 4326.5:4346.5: 0.10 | 37.4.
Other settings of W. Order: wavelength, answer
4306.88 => 27.92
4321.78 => 42.01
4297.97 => 35.69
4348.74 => 46.2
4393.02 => 43.25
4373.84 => 34.09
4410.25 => 44.77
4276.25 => 40.59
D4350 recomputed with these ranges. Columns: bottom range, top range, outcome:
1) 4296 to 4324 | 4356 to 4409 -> 1.18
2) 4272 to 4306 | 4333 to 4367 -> 1.14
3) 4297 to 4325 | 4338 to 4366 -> 1.17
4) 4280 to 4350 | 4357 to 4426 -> 1.13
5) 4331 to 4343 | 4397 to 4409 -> 1.05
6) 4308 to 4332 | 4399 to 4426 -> 1.12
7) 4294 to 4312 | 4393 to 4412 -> 1.32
